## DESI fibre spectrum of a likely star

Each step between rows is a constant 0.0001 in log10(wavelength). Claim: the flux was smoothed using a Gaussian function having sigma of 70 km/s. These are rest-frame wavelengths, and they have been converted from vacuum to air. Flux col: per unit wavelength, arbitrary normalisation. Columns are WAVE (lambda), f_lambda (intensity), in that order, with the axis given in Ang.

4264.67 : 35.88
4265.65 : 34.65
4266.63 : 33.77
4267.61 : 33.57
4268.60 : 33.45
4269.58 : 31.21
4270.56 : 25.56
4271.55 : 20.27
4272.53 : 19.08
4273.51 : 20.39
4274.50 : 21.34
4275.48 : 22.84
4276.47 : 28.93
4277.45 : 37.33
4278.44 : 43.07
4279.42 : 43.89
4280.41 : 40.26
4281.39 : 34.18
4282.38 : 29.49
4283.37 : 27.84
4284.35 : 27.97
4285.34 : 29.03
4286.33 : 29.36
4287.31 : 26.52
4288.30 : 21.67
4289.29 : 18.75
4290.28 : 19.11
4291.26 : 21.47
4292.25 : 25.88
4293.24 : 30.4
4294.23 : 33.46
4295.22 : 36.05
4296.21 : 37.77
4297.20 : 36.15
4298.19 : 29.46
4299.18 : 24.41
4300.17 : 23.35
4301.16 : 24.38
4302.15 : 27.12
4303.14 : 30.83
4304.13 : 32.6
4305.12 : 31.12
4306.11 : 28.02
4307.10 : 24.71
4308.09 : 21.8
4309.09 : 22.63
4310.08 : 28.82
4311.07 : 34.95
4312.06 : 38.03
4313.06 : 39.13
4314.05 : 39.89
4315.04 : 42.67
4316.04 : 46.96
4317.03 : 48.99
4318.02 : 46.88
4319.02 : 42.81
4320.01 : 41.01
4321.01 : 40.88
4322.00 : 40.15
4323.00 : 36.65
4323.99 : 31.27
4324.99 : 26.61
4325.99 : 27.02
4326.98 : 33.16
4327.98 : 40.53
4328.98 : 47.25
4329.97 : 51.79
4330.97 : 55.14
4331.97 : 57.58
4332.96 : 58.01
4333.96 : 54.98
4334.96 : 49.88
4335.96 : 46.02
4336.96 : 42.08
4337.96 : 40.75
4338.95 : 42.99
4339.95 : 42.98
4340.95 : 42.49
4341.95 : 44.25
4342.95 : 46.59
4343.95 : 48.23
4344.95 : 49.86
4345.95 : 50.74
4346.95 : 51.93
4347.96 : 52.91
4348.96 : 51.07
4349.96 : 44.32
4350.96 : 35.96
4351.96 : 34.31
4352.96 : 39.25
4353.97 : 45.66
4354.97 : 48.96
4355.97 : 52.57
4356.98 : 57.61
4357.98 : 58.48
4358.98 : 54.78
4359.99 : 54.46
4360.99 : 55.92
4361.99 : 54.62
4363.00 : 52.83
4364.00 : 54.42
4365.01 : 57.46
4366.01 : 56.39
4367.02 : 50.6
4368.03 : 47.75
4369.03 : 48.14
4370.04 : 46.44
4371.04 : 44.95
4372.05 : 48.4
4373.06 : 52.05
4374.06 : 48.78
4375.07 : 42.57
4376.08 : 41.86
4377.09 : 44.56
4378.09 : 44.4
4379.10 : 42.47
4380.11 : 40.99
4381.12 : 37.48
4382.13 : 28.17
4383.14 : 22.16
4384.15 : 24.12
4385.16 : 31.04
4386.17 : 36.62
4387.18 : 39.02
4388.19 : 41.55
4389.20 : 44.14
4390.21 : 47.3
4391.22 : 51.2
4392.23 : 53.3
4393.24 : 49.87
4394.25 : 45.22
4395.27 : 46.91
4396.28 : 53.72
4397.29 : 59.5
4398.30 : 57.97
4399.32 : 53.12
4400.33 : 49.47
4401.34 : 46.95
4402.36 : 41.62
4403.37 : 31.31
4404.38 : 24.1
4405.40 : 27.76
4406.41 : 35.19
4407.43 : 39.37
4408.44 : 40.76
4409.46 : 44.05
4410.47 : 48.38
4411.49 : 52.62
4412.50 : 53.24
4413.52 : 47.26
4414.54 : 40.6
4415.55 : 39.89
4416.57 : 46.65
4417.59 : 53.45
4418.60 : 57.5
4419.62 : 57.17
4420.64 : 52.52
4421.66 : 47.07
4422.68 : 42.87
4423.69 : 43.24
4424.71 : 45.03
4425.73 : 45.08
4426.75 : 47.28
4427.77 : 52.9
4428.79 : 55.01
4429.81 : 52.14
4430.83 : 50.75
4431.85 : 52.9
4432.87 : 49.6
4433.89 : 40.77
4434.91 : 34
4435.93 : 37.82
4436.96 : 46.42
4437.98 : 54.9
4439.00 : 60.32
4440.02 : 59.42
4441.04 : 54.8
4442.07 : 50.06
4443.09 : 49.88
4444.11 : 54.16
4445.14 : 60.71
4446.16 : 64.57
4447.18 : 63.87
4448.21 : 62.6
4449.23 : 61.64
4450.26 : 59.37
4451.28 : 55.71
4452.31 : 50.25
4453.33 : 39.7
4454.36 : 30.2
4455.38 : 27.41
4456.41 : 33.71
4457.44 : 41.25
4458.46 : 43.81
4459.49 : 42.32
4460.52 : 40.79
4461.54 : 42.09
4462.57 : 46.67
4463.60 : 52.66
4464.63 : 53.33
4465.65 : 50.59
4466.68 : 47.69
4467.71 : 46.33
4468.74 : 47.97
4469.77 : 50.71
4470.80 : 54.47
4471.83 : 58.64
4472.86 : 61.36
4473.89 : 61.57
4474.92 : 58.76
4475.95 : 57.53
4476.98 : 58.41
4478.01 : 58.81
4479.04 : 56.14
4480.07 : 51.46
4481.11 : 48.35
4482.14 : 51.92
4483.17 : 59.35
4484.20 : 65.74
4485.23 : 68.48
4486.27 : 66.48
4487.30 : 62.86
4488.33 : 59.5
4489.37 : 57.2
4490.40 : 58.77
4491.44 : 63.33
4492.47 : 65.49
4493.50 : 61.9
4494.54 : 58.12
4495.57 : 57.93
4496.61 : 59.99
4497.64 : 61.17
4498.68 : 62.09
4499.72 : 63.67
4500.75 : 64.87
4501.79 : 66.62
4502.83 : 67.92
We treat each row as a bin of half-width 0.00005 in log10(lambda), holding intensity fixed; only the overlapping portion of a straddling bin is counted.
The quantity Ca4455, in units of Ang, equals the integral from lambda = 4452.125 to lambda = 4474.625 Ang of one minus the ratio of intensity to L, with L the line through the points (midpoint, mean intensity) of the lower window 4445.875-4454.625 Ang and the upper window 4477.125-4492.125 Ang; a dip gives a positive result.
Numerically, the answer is 3.9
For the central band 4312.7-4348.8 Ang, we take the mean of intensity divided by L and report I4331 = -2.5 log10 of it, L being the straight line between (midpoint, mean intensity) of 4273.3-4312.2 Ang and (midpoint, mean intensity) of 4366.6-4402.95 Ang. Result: -0.25 mag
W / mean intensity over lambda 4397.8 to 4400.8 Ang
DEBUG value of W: 53.5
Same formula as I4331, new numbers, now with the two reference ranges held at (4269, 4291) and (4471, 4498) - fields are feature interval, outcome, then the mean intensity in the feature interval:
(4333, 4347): -0.249 mag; 46.9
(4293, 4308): 0.049 mag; 29.8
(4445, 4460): 0.118 mag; 48.9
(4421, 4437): 0.100 mag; 46.5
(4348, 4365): -0.246 mag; 50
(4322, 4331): -0.082 mag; 38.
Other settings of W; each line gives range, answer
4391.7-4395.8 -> 48.9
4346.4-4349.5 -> 51.8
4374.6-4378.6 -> 43.4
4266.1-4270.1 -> 33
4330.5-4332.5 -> 56.5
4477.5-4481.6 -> 53.6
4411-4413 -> 53.1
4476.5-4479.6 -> 57.8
